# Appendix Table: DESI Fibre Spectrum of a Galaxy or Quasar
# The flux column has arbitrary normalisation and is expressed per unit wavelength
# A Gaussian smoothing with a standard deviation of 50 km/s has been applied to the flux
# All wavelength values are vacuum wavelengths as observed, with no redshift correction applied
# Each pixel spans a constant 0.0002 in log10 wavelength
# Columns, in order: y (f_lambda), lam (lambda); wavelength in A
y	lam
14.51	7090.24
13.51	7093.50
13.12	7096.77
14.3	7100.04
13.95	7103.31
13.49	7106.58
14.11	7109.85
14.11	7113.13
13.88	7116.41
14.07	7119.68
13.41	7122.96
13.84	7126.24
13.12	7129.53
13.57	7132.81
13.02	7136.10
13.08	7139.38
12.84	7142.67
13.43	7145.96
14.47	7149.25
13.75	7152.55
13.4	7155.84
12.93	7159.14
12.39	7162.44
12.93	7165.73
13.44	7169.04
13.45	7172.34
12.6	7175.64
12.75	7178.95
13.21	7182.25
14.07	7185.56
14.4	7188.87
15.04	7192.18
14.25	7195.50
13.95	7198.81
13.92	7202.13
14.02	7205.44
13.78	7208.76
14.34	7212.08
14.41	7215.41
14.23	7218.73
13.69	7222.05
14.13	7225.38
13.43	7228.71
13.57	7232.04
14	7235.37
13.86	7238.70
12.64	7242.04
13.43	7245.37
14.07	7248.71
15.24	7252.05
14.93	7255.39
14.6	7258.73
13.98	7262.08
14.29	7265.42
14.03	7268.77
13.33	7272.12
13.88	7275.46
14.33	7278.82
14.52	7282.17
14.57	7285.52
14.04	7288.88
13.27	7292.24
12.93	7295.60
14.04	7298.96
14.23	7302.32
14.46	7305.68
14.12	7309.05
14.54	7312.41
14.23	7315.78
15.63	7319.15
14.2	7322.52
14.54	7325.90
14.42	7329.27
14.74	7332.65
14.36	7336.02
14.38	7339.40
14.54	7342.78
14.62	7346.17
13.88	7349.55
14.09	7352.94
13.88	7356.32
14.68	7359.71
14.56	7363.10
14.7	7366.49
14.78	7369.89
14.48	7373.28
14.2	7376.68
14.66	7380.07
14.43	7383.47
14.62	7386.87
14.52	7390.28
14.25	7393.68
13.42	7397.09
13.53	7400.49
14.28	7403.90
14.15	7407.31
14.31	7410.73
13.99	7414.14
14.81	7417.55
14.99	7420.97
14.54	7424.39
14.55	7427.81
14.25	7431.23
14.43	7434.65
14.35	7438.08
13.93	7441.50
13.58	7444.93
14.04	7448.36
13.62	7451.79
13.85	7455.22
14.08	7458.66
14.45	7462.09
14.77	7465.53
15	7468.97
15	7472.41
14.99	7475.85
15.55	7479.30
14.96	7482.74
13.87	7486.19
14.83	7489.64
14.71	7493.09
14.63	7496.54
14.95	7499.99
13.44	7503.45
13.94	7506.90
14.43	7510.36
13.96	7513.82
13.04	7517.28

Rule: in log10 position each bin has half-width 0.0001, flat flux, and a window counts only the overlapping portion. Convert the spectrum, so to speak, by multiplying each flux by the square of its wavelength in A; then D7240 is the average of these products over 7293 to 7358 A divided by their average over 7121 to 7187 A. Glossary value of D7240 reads 1.13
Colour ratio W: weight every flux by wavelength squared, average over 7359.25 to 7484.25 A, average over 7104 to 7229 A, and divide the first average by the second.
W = 1.13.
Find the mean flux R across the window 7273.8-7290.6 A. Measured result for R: 14.3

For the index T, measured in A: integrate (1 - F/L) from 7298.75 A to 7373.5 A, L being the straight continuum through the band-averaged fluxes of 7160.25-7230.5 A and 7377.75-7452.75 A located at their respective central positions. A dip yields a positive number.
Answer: -2.1 A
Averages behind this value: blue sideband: 13.7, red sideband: 14.2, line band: 14.4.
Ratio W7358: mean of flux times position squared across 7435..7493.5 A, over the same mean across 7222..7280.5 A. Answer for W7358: 1.1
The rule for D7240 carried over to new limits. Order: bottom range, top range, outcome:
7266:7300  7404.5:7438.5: 1.08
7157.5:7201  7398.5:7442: 1.13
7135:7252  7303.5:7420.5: 1.10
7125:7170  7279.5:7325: 1.12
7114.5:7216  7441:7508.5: 1.15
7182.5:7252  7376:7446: 1.08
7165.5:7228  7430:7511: 1.12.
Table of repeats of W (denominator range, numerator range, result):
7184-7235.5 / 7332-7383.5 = 1.07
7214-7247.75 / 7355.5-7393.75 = 1.10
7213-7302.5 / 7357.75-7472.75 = 1.07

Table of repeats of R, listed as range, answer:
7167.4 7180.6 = 13.1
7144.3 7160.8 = 13.6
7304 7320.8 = 14.6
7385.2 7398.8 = 14.2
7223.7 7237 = 13.8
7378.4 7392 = 14.6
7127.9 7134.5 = 13.3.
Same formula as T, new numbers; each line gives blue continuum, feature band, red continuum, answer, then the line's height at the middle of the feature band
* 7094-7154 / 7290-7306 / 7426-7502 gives 0.37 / 14.1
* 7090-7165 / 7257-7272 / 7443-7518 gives -0.29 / 13.9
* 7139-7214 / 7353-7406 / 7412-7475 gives -0.56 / 14.2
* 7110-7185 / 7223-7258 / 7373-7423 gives -0.57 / 13.7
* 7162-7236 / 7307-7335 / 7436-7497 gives -0.94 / 14.1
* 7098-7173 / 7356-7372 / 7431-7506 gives -0.49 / 14.1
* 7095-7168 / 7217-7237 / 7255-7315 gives 0.05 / 13.9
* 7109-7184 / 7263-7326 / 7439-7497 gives -1.28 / 13.9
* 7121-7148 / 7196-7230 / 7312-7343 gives -0.45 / 13.8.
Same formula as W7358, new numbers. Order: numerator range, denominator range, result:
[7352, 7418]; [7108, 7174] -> 1.14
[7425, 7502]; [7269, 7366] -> 1.06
